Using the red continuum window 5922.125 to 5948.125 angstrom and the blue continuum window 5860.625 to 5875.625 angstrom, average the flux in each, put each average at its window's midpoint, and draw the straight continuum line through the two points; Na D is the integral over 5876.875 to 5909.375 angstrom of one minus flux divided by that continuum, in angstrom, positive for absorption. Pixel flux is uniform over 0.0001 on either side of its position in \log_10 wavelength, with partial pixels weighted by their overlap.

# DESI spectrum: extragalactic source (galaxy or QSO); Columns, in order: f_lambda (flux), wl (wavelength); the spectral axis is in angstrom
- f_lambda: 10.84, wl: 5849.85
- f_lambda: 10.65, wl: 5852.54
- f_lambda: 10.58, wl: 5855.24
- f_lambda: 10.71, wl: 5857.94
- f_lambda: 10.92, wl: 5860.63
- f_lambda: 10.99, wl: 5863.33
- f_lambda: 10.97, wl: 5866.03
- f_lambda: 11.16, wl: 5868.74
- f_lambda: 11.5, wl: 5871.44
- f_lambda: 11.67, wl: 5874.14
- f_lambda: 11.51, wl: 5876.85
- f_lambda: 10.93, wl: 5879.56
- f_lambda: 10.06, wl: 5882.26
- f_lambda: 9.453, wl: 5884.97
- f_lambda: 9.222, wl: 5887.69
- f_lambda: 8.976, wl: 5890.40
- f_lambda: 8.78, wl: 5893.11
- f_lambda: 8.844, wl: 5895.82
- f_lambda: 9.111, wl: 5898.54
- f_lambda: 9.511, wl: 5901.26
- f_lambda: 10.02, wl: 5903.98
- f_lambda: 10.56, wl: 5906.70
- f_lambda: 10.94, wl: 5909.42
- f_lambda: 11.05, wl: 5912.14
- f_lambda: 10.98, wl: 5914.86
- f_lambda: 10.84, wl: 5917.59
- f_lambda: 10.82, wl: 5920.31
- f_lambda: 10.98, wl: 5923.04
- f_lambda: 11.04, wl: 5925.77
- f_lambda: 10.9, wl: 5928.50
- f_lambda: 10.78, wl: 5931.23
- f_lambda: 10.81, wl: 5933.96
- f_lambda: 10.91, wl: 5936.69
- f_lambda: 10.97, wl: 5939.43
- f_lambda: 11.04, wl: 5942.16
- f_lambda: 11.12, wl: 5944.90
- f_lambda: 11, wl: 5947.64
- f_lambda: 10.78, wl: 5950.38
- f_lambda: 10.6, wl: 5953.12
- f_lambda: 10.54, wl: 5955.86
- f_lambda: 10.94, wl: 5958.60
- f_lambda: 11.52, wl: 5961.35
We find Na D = 4.1 angstrom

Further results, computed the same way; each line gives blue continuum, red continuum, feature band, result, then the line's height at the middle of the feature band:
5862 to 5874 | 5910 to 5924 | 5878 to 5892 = 1.7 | 11.1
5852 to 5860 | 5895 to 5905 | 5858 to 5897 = -1.2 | 10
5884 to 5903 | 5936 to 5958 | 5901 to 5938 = -2.9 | 9.98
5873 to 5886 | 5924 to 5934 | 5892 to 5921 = 1.9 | 10.8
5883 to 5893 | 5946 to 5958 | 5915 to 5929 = -1.2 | 10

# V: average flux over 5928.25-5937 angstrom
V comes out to 10.8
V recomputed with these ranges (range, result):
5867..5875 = 11.4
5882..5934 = 10.2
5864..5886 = 10.9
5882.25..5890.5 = 9.38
